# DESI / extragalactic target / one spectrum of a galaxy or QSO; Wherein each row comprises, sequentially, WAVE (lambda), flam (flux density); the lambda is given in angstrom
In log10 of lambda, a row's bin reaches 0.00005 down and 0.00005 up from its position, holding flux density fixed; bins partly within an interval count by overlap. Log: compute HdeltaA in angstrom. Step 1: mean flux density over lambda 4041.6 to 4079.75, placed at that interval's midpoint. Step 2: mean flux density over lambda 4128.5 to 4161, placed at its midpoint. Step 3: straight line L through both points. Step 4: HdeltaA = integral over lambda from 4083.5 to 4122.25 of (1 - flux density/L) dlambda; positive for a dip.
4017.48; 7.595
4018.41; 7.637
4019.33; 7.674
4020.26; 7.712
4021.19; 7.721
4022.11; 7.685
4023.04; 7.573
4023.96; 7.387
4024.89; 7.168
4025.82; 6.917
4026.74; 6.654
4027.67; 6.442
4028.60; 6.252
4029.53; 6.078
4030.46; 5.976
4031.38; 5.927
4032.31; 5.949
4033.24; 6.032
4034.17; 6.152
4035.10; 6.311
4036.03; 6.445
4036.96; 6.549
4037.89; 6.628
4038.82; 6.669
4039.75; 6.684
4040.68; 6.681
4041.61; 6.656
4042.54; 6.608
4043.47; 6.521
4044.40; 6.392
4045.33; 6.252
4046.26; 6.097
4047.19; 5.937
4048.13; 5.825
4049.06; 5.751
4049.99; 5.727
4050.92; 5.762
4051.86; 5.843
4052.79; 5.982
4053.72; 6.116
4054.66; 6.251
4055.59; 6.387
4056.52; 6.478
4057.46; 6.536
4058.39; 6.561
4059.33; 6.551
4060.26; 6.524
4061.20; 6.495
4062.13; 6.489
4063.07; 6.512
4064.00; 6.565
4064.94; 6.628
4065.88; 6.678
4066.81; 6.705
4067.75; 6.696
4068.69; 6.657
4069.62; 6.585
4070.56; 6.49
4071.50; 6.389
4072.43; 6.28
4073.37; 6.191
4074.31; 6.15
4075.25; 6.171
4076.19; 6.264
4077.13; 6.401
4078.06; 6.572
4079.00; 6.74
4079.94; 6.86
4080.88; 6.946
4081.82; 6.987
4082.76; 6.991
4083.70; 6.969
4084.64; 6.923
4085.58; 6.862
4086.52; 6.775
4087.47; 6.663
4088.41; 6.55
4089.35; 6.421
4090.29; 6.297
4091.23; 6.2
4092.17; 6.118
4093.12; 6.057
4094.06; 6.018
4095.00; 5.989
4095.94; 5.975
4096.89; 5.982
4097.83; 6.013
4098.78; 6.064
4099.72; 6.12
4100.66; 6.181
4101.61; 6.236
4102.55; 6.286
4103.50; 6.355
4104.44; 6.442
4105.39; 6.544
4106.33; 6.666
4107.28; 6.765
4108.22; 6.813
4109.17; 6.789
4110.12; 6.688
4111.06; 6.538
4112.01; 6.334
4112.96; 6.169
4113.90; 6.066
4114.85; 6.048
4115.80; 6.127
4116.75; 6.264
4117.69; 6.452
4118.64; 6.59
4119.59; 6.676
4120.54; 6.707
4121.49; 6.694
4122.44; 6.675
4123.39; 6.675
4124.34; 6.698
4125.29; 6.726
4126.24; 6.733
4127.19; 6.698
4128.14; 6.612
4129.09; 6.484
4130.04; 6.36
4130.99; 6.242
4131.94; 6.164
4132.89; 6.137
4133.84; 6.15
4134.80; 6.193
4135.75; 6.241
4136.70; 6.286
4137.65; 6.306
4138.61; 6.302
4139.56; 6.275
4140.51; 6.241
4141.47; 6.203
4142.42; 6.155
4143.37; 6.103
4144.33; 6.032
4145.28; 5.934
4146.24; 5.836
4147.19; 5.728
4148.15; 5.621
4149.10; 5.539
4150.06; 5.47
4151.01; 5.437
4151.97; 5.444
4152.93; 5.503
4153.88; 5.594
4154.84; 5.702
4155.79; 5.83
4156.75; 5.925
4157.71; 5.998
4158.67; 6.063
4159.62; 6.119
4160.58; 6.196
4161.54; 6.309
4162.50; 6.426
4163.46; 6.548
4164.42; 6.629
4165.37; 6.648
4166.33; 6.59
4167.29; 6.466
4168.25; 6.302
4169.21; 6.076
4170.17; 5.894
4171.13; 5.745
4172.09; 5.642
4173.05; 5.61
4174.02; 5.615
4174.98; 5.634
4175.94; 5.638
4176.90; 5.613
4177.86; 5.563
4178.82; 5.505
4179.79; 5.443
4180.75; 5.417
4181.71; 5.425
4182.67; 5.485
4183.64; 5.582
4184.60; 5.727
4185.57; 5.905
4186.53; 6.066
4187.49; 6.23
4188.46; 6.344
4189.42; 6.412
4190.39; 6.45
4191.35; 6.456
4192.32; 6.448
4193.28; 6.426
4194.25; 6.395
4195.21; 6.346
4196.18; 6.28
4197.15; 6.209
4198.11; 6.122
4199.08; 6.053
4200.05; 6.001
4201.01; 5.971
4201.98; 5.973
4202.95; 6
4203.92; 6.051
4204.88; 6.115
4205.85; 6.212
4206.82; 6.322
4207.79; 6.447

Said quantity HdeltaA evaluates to -1.4 angstrom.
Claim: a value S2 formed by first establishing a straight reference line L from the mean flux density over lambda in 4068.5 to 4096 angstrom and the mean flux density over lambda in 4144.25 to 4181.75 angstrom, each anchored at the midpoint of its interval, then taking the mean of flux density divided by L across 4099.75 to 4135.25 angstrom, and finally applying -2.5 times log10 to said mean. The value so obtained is -0.04 mag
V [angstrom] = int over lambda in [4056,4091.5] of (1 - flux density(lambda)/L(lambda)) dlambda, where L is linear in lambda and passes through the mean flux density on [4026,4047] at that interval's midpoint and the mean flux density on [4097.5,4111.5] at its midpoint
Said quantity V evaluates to -0.9 angstrom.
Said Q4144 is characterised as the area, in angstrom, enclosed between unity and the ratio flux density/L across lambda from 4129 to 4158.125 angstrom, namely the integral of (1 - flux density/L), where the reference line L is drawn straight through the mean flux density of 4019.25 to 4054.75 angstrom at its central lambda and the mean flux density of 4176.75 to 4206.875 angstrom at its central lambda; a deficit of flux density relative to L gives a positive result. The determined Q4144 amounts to 0.9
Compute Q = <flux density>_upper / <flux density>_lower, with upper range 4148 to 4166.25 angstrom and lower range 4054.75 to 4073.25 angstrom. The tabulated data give 0.9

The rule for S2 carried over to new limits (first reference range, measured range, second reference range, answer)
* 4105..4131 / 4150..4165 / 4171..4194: 0.03 mag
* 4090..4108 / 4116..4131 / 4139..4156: -0.10 mag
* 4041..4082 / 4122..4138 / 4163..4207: -0.04 mag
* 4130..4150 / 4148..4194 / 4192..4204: 0.03 mag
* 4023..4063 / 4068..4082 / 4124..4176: -0.04 mag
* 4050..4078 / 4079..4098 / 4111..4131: -0.01 mag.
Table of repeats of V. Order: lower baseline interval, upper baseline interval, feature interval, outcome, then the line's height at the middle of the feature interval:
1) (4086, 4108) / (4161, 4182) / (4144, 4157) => 0.8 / 6.05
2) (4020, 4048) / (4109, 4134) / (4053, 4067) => 0.1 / 6.55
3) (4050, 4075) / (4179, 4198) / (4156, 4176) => 0.0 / 6.11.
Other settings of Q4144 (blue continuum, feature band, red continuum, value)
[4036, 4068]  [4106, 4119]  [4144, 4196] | -0.6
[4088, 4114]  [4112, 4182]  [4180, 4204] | 1.0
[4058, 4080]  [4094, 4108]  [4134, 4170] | 0.2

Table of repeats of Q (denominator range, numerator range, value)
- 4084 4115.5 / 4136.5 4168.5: 0.95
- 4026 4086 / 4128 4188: 0.93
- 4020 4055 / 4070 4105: 0.99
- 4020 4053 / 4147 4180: 0.91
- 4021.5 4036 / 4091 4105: 0.93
